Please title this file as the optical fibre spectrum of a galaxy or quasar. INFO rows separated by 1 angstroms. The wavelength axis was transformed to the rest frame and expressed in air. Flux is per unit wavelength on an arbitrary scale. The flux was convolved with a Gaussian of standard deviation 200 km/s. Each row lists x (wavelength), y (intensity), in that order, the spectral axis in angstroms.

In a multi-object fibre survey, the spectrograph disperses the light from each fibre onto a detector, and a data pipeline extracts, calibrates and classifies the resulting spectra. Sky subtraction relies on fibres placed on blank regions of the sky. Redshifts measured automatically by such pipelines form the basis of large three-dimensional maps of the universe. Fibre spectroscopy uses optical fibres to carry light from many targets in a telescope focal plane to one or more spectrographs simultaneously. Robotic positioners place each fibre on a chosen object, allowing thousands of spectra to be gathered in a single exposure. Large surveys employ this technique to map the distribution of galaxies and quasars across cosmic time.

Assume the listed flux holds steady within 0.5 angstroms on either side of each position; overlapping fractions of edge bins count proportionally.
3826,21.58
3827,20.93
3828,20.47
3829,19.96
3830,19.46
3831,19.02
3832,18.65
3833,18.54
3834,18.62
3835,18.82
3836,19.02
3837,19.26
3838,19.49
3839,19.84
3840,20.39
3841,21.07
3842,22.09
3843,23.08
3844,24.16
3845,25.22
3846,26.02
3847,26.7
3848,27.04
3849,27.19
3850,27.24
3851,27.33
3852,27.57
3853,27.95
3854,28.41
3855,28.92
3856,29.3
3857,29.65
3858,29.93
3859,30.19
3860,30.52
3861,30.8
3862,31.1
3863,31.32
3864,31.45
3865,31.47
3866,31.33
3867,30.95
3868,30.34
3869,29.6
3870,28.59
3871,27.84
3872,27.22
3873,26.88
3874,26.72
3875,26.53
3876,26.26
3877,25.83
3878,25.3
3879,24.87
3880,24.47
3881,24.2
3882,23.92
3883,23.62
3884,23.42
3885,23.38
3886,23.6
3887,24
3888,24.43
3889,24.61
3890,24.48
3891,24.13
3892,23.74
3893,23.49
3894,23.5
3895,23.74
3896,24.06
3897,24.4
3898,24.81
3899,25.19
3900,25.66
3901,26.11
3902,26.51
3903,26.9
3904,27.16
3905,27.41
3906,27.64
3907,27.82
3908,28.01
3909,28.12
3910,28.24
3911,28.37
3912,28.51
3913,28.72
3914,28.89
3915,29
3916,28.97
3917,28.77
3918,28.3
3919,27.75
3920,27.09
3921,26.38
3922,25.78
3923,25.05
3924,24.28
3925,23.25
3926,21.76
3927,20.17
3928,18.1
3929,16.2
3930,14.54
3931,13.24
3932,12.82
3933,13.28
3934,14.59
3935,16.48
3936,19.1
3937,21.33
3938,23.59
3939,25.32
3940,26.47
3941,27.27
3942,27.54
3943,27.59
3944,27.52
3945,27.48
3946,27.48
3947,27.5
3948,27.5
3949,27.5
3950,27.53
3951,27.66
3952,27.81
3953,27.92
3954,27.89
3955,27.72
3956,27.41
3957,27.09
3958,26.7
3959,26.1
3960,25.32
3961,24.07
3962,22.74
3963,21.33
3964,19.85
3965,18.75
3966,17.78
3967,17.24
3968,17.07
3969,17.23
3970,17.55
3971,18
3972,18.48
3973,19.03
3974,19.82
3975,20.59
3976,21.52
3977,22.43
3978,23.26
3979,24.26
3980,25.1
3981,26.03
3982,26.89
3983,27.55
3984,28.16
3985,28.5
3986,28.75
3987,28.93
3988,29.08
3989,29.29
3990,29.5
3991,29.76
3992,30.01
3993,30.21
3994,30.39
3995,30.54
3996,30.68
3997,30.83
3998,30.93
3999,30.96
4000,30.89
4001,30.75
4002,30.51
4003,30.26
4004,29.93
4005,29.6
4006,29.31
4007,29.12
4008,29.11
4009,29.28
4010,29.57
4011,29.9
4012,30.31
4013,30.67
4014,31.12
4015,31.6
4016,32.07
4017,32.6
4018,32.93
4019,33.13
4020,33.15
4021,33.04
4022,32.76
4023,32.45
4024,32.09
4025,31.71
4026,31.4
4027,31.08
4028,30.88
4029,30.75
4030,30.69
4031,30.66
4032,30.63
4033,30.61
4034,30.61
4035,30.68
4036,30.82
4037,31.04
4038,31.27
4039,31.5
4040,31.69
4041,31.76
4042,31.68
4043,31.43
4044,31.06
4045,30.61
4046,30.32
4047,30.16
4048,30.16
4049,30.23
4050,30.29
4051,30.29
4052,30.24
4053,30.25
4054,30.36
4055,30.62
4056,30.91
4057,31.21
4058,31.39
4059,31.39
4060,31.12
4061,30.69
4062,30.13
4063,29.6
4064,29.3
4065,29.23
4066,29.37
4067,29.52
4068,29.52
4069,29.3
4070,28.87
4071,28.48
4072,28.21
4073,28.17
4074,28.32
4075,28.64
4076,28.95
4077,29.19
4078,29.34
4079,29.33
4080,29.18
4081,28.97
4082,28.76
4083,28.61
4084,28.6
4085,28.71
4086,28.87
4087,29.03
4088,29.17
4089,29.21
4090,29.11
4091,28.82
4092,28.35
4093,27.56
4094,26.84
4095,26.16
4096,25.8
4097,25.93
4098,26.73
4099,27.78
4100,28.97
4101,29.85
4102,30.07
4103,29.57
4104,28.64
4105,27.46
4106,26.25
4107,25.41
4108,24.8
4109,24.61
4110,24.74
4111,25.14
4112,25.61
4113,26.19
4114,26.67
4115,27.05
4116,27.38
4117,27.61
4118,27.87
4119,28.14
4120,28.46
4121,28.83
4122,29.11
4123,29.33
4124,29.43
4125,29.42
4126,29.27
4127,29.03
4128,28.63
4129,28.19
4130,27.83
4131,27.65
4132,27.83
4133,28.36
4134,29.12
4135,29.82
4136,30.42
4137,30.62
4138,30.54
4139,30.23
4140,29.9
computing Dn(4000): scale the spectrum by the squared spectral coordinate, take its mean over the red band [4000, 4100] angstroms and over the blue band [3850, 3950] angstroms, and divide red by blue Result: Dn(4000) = 1.3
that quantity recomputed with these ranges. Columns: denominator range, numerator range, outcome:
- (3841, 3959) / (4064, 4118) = 1.19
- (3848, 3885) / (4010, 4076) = 1.20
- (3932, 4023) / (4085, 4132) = 1.12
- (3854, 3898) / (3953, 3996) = 0.96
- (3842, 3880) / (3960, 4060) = 1.10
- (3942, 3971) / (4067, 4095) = 1.25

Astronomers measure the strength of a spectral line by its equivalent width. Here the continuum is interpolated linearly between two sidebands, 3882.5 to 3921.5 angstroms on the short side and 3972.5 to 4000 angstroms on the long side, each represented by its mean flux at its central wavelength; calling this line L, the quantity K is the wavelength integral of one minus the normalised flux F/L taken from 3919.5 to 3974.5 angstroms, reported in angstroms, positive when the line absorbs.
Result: 8.4 angstroms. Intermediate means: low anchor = 26.1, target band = 22.6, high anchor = 27.2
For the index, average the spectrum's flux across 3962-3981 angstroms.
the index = 20.2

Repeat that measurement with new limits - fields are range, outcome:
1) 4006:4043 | 31.2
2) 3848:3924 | 27.1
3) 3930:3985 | 23.1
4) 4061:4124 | 28.2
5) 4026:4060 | 30.8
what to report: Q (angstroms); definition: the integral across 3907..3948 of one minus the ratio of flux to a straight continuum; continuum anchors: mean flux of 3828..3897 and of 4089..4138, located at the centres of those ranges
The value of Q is 2.8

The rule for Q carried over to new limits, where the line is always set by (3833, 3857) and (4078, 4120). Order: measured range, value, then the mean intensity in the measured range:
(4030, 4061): -4.5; 30.8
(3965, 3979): 3.5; 19.4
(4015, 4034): -3.7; 31.8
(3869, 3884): -0.8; 25.9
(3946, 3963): -0.7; 26.6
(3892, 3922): -2.2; 26.8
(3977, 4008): -3.2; 28.9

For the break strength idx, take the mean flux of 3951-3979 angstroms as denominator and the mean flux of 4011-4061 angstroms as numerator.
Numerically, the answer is 1.4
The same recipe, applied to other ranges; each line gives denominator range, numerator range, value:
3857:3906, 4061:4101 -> 1.08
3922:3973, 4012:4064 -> 1.38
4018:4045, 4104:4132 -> 0.87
